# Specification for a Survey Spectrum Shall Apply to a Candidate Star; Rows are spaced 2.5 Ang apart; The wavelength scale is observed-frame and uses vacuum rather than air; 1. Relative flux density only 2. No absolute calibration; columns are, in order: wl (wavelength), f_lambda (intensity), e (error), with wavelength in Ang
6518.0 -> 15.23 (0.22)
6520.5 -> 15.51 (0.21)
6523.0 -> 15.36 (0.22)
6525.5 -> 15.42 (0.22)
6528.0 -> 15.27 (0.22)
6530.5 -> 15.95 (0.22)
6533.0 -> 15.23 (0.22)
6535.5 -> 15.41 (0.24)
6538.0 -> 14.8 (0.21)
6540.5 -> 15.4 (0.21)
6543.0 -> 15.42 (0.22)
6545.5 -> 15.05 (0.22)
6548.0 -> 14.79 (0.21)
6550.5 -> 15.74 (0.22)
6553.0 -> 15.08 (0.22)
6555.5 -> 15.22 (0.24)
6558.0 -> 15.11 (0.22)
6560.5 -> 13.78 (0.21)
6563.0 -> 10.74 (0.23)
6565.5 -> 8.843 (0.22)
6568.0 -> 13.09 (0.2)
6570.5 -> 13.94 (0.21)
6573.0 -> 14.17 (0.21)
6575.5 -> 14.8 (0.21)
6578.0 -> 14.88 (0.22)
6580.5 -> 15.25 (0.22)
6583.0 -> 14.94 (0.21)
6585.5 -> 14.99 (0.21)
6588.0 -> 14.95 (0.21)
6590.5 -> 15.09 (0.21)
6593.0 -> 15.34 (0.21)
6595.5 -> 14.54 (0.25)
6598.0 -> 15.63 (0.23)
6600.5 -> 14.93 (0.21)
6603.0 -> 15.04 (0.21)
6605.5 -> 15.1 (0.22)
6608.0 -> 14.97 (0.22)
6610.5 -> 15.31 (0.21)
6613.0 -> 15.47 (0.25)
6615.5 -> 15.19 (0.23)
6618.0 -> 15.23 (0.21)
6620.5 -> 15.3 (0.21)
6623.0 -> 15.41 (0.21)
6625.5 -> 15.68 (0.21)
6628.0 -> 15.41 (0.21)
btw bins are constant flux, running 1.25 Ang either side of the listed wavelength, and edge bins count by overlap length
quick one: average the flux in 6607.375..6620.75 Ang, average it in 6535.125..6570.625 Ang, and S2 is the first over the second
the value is 1.1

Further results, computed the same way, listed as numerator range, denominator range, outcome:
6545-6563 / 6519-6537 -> 0.95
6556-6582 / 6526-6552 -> 0.88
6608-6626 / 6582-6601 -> 1.02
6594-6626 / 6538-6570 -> 1.08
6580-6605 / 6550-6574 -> 1.12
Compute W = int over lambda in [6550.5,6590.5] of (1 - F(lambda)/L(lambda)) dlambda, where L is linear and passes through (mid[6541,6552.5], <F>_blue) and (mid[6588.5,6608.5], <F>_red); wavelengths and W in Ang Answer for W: 2.9 Ang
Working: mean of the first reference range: 15.2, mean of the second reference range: 15.1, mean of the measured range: 14.1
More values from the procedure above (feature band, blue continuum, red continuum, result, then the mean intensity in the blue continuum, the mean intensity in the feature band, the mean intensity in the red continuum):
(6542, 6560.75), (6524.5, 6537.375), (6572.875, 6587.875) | 0.2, 15.4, 15.1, 14.9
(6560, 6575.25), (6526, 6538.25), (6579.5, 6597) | 2.7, 15.4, 12.5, 15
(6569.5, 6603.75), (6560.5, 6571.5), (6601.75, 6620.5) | -4.0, 11.8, 14.9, 15.2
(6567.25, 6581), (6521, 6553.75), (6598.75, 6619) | 0.8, 15.3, 14.4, 15.2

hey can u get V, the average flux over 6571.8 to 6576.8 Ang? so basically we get 14.5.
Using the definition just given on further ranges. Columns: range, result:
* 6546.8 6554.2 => 15.2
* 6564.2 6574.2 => 12.5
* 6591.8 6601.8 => 15.1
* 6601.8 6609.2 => 15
